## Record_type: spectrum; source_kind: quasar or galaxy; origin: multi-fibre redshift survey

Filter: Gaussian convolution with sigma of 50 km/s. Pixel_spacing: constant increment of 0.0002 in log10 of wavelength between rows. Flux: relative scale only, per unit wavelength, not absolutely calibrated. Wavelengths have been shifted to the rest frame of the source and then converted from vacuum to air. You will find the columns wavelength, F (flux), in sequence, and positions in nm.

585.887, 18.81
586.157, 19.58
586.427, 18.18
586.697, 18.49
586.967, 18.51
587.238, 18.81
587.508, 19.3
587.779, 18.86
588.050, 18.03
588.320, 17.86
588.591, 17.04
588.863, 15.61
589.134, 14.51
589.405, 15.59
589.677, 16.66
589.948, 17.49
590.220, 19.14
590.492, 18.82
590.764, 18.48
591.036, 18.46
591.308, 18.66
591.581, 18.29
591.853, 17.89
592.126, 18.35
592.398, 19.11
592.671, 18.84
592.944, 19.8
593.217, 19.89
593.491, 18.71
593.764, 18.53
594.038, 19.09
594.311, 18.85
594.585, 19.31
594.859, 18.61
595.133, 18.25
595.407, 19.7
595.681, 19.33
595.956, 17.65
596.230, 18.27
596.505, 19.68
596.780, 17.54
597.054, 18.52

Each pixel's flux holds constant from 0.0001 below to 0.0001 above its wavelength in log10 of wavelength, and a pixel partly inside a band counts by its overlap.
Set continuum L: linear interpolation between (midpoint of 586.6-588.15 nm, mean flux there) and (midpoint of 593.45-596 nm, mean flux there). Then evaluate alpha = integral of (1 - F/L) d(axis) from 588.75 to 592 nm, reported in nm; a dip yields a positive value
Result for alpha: 0.219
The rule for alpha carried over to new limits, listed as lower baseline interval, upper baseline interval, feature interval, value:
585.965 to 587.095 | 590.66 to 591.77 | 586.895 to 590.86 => 0.20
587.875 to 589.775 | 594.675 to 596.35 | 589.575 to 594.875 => -0.32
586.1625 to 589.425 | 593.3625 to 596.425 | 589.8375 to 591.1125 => -0.03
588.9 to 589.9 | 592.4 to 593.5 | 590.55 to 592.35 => -0.06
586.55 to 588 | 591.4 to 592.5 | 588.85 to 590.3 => 0.16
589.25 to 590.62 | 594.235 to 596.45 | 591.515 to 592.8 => -0.03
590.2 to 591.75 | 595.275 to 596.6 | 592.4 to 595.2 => -0.04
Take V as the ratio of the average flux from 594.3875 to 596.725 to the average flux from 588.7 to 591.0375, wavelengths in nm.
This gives 1.1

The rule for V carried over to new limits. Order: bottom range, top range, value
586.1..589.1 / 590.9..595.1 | 1.04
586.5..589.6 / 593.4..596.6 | 1.08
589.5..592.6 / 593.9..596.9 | 1.03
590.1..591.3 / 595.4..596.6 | 1.01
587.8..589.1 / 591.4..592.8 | 1.08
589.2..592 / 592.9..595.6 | 1.07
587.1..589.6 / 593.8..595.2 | 1.09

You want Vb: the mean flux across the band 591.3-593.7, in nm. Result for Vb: 18.8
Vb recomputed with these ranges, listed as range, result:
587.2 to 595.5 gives 18.3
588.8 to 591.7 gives 17.5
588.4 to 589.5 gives 15.8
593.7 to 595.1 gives 18.8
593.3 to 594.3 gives 18.8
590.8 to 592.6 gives 18.5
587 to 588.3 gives 18.7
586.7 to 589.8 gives 17.4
